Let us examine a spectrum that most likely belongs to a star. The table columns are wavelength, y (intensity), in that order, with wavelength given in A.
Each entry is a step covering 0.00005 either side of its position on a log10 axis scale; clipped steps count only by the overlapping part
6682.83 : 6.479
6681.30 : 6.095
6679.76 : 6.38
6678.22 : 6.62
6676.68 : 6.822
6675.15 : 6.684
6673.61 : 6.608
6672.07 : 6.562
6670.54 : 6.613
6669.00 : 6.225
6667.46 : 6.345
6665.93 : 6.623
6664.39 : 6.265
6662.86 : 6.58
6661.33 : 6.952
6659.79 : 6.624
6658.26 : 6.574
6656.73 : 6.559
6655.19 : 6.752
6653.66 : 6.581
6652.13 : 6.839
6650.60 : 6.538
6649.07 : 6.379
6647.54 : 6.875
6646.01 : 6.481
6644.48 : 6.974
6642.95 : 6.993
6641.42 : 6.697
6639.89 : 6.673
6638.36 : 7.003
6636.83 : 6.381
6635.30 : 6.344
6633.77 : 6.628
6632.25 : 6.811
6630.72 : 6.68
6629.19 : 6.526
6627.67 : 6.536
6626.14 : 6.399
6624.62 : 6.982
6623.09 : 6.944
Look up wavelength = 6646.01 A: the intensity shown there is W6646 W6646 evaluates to 6.481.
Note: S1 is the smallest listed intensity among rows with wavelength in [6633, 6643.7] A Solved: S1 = 6.344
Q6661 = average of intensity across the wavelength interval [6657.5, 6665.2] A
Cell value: 6.6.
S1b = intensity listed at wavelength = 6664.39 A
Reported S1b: 6.265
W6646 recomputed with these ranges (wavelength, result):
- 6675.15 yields 6.684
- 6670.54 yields 6.613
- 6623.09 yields 6.944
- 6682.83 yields 6.479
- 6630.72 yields 6.68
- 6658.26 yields 6.574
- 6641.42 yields 6.697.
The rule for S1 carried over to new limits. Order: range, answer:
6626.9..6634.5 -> 6.526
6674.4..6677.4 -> 6.684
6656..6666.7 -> 6.265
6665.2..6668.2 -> 6.345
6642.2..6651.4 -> 6.379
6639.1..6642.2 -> 6.673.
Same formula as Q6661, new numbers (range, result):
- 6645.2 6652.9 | 6.63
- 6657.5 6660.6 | 6.6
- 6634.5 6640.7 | 6.59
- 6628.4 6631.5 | 6.6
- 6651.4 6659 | 6.66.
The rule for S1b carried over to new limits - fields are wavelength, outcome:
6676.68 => 6.822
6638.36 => 7.003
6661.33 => 6.952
